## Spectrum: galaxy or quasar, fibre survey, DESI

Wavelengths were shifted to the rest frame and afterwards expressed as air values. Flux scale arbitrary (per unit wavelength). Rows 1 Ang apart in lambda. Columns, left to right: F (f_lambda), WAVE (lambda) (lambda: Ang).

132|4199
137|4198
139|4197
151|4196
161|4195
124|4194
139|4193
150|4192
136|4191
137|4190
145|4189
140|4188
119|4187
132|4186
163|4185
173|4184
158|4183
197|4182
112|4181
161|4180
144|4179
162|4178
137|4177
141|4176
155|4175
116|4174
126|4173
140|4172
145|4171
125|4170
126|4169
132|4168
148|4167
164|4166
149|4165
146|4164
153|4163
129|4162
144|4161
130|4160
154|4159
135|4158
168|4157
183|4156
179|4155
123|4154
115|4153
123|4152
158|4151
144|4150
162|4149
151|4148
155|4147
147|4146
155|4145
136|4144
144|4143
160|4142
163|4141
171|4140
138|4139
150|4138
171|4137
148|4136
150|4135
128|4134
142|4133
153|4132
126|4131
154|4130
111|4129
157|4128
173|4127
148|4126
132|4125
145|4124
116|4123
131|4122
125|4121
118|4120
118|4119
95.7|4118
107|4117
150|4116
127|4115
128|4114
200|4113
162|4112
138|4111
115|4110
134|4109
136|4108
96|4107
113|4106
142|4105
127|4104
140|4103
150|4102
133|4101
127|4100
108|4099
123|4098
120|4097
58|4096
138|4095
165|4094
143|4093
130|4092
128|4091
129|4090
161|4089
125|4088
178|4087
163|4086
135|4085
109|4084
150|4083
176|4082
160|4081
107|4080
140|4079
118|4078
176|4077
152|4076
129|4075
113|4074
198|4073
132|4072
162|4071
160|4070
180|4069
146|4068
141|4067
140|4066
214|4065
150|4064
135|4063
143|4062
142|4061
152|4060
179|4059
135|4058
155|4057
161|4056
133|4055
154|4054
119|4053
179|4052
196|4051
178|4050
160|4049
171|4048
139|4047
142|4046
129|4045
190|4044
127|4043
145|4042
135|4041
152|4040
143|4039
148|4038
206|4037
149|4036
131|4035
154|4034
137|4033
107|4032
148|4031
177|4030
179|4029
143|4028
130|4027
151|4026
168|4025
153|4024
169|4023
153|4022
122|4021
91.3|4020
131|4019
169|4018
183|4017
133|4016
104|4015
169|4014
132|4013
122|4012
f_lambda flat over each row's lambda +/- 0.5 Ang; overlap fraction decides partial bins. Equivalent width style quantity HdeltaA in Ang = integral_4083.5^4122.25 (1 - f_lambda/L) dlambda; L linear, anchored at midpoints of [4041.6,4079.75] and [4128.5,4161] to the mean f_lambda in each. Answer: 4.8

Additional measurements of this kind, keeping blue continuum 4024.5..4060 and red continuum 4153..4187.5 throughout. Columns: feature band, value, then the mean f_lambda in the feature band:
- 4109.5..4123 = 1.6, 131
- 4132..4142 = -0.3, 152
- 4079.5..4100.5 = 2.1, 135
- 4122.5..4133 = 0.5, 142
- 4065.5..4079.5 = 0.2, 149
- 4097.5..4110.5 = 2.0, 126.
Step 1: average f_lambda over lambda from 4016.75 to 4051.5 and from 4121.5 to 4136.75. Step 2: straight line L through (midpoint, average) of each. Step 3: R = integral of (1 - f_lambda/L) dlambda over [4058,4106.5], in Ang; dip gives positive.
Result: 1.3 Ang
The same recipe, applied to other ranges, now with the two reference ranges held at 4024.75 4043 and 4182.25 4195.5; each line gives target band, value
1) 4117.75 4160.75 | 0.73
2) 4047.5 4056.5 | -0.75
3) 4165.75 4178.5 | 0.57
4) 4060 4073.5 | -0.77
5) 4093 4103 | 1.44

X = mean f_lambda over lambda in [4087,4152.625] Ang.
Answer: 138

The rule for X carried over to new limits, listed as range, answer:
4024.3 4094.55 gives 150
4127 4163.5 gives 148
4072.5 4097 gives 140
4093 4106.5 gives 127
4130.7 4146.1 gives 149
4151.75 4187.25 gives 145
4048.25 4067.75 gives 156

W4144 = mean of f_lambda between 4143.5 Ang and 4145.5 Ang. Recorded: 146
